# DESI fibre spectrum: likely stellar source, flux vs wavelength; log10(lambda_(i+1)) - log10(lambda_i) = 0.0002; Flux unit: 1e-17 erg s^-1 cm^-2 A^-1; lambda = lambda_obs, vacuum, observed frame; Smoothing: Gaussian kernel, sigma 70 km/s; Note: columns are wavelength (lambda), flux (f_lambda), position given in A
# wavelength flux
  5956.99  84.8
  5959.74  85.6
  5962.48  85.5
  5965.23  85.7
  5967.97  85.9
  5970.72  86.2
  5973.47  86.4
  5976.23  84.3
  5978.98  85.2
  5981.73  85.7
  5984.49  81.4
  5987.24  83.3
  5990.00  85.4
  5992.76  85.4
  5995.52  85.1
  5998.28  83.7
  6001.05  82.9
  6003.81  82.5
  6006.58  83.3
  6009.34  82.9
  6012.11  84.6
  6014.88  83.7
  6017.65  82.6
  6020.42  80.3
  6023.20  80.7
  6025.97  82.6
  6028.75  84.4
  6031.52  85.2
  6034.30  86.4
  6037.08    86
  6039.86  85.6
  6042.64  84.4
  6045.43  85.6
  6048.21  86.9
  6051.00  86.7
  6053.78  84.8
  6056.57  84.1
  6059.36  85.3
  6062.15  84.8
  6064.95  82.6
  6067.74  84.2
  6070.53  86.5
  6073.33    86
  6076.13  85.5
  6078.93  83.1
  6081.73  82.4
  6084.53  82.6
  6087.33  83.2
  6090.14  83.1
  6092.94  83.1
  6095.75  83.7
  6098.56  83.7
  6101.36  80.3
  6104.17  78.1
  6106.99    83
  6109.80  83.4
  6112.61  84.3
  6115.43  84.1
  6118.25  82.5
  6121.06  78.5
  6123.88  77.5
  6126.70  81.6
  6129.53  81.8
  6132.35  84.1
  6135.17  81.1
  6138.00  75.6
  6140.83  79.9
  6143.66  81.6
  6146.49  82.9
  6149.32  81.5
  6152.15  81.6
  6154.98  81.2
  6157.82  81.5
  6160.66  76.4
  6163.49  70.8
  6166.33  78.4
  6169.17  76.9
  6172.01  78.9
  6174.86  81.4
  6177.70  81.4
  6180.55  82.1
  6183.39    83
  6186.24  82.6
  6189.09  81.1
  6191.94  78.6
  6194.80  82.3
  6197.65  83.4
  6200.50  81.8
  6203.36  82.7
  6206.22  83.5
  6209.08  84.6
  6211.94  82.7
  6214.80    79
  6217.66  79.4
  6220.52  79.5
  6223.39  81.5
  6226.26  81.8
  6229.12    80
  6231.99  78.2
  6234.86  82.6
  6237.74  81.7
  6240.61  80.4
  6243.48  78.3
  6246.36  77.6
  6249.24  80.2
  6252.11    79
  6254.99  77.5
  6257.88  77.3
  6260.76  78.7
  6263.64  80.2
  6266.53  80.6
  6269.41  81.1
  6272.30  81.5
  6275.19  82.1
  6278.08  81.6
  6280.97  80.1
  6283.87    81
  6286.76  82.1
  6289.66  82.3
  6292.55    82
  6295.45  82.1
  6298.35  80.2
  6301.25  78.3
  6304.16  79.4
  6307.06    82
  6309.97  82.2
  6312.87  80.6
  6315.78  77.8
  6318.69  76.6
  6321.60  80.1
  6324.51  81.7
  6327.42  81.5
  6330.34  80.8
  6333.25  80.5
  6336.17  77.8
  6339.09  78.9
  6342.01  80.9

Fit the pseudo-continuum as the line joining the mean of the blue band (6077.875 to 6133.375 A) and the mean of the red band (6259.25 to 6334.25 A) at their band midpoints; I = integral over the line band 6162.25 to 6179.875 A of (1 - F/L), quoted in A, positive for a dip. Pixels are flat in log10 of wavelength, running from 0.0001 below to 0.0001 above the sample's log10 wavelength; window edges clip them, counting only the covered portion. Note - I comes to 0.7 A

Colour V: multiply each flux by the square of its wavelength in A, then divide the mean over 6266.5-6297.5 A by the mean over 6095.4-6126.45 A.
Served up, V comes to 1.05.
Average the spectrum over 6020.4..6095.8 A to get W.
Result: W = 84.4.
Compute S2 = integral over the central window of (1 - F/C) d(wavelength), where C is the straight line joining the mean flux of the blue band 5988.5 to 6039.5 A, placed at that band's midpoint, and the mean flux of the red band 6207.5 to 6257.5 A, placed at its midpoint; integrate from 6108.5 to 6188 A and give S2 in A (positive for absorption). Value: 1.0 A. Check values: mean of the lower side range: 83.8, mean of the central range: 80.6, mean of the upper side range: 80.2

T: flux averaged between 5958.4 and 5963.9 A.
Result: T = 85.6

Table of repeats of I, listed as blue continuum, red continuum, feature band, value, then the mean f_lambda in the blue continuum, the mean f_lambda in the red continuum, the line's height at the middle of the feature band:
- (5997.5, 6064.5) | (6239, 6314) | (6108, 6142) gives 0.6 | 84.1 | 80.3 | 82.7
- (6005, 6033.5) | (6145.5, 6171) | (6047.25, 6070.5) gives -0.9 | 83.1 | 79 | 81.9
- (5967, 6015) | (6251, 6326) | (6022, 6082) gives -0.9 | 84.3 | 80.3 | 83.5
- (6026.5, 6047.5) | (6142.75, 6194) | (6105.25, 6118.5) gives -0.2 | 85.3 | 80.1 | 82.4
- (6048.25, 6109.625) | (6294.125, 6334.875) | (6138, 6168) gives 1.2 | 83.7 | 80.3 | 82.6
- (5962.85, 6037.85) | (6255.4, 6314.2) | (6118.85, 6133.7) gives 0.3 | 84.1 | 80.7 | 82.6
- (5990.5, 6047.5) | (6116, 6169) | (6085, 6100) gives -0.3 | 84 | 79.9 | 81.6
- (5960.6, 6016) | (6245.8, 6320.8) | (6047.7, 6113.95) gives -0.5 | 84.5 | 80.2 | 83.1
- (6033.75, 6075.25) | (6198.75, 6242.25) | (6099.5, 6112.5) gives 0.4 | 85.3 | 81.3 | 84.1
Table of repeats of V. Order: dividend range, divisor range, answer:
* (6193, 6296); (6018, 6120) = 1.02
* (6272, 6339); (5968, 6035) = 1.06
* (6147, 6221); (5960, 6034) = 1.02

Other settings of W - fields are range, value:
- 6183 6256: 80.9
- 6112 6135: 81.7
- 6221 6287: 80.2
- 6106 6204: 80.8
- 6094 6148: 81.5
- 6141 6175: 79.4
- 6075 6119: 82.9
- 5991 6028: 83.1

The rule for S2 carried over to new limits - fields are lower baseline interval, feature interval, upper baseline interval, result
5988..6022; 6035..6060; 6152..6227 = -0.8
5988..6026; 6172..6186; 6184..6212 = 0.1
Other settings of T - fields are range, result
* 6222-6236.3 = 80.8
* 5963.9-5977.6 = 85.7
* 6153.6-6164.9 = 77.5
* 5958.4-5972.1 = 85.8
